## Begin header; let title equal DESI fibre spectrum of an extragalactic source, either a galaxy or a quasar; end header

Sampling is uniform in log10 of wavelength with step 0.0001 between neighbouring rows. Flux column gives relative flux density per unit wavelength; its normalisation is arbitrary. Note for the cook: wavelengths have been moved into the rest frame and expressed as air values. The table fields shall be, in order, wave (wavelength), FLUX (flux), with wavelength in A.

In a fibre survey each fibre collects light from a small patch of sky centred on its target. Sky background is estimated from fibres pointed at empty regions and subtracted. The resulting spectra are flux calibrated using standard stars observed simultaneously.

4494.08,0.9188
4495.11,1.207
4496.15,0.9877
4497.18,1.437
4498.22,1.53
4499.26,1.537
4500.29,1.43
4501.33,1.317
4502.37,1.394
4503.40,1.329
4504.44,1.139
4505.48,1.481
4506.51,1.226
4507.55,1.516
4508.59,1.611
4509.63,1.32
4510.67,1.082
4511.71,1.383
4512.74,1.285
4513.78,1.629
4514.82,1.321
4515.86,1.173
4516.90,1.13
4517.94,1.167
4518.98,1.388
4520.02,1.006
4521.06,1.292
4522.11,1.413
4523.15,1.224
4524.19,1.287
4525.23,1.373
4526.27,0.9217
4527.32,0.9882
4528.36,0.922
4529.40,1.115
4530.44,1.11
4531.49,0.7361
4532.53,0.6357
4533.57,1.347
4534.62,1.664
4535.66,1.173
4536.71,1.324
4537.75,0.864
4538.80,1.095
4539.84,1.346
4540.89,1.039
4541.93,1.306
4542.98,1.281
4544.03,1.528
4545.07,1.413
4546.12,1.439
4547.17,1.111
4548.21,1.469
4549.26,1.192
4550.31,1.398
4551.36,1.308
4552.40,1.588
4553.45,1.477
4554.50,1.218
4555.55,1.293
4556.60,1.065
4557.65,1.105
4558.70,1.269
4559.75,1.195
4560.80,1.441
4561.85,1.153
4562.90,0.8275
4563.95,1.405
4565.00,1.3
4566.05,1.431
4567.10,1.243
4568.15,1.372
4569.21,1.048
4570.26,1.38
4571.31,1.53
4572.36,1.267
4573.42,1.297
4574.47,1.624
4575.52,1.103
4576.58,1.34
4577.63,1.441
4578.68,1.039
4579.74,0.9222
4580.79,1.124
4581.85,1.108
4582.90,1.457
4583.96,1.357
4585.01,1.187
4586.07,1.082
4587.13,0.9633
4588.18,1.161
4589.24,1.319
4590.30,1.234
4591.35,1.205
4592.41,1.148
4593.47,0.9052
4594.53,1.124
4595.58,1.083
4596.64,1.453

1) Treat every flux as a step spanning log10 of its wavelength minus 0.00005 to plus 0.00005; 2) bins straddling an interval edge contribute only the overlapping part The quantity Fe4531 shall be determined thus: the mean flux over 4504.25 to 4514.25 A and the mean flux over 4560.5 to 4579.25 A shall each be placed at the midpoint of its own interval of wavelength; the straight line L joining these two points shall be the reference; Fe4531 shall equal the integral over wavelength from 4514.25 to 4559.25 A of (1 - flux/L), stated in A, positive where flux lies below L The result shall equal 3.8 A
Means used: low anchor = 1.37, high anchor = 1.29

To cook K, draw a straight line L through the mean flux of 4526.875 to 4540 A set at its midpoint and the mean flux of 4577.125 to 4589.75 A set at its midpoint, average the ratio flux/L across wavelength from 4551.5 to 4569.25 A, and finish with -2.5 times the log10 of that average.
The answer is -0.114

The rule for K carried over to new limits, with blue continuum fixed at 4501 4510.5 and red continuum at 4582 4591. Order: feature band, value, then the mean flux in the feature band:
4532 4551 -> 0.033 mag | 1.26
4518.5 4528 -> 0.108 mag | 1.2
